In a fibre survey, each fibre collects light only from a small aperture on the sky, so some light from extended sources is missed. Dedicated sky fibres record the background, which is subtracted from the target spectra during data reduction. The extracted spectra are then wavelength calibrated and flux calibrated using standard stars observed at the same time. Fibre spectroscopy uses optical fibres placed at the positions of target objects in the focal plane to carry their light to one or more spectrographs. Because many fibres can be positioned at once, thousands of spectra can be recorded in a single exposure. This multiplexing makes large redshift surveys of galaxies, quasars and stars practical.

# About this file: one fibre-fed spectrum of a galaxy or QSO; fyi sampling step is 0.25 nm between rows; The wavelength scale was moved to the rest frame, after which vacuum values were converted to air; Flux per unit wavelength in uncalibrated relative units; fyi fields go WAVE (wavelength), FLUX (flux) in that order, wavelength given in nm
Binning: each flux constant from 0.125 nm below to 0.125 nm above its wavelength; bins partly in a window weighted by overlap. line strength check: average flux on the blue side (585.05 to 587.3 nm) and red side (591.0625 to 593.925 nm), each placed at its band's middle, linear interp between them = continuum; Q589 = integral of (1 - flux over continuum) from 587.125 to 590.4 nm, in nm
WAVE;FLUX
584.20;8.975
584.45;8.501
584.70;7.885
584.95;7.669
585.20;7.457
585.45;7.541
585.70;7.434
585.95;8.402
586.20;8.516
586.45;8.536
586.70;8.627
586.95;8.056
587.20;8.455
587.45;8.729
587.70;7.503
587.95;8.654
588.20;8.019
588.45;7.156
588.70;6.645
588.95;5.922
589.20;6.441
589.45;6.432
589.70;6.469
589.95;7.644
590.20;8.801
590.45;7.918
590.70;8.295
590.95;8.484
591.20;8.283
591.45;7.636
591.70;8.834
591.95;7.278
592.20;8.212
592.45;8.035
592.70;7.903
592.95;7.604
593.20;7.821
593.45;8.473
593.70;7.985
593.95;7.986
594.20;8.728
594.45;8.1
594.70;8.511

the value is 0.251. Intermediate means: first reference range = 8.11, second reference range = 8.01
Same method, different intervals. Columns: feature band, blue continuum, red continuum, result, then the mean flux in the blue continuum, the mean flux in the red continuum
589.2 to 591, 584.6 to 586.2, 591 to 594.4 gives 0.084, 7.79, 8.07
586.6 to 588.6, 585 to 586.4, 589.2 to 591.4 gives -0.078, 7.89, 7.71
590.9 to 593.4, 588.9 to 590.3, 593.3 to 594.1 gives -0.100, 6.97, 8.16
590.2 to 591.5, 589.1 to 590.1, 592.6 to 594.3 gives -0.182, 6.81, 8.06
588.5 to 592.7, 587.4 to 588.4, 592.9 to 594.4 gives 0.275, 8.11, 8.12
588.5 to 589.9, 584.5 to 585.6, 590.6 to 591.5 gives 0.272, 7.69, 8.22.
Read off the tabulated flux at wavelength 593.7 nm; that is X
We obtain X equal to 7.985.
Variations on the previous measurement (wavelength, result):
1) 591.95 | 7.278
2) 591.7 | 8.834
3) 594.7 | 8.511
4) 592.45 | 8.035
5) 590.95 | 8.484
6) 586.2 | 8.516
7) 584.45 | 8.501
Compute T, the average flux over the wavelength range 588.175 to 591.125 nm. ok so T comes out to 7.35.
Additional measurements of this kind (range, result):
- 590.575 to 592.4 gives 8.14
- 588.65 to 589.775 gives 6.36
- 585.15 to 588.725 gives 8.03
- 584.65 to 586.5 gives 7.91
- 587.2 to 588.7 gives 7.94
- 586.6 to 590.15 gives 7.5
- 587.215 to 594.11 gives 7.76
